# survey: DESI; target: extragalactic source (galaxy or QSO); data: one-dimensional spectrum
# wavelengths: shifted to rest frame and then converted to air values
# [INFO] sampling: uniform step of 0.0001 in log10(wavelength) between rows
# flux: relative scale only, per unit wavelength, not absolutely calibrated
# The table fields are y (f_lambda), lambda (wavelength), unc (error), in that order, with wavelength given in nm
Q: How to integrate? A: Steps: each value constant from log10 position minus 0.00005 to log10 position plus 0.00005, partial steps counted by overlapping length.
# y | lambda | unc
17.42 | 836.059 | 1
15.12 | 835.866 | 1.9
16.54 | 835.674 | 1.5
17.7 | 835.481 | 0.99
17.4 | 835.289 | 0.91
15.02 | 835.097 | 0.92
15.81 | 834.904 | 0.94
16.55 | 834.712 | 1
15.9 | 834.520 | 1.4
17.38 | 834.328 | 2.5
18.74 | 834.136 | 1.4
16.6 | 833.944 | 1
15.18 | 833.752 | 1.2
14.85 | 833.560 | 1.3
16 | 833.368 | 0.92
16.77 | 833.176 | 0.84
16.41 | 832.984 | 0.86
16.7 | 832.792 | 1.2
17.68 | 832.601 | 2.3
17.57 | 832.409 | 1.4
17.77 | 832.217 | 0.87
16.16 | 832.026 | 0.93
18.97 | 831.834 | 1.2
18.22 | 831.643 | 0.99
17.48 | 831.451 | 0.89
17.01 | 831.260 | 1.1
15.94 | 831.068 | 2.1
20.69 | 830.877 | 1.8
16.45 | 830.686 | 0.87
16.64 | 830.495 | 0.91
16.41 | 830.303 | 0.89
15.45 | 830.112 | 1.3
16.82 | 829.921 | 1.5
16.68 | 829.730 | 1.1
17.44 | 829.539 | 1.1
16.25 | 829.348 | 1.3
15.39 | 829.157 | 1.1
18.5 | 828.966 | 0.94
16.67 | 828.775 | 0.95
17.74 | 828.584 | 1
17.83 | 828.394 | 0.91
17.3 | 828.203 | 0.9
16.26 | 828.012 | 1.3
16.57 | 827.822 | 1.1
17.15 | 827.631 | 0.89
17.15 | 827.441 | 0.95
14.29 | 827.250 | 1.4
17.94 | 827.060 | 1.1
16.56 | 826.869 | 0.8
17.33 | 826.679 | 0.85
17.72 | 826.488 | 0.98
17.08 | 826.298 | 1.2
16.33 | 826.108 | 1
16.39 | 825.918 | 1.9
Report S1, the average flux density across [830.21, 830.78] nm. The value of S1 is 16.5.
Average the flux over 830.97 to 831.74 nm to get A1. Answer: 17.2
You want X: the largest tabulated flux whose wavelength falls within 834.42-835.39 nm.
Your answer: 17.4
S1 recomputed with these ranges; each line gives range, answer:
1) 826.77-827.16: 17.2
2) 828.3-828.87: 17.4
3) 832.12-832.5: 17.7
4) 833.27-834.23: 16.3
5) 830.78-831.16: 18.4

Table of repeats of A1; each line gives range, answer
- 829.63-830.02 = 16.8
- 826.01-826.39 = 16.7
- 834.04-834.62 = 17.3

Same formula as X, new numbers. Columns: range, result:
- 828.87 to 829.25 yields 18.5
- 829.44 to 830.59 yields 17.44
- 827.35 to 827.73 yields 17.15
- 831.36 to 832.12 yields 18.97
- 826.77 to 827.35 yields 17.94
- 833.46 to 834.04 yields 16.6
